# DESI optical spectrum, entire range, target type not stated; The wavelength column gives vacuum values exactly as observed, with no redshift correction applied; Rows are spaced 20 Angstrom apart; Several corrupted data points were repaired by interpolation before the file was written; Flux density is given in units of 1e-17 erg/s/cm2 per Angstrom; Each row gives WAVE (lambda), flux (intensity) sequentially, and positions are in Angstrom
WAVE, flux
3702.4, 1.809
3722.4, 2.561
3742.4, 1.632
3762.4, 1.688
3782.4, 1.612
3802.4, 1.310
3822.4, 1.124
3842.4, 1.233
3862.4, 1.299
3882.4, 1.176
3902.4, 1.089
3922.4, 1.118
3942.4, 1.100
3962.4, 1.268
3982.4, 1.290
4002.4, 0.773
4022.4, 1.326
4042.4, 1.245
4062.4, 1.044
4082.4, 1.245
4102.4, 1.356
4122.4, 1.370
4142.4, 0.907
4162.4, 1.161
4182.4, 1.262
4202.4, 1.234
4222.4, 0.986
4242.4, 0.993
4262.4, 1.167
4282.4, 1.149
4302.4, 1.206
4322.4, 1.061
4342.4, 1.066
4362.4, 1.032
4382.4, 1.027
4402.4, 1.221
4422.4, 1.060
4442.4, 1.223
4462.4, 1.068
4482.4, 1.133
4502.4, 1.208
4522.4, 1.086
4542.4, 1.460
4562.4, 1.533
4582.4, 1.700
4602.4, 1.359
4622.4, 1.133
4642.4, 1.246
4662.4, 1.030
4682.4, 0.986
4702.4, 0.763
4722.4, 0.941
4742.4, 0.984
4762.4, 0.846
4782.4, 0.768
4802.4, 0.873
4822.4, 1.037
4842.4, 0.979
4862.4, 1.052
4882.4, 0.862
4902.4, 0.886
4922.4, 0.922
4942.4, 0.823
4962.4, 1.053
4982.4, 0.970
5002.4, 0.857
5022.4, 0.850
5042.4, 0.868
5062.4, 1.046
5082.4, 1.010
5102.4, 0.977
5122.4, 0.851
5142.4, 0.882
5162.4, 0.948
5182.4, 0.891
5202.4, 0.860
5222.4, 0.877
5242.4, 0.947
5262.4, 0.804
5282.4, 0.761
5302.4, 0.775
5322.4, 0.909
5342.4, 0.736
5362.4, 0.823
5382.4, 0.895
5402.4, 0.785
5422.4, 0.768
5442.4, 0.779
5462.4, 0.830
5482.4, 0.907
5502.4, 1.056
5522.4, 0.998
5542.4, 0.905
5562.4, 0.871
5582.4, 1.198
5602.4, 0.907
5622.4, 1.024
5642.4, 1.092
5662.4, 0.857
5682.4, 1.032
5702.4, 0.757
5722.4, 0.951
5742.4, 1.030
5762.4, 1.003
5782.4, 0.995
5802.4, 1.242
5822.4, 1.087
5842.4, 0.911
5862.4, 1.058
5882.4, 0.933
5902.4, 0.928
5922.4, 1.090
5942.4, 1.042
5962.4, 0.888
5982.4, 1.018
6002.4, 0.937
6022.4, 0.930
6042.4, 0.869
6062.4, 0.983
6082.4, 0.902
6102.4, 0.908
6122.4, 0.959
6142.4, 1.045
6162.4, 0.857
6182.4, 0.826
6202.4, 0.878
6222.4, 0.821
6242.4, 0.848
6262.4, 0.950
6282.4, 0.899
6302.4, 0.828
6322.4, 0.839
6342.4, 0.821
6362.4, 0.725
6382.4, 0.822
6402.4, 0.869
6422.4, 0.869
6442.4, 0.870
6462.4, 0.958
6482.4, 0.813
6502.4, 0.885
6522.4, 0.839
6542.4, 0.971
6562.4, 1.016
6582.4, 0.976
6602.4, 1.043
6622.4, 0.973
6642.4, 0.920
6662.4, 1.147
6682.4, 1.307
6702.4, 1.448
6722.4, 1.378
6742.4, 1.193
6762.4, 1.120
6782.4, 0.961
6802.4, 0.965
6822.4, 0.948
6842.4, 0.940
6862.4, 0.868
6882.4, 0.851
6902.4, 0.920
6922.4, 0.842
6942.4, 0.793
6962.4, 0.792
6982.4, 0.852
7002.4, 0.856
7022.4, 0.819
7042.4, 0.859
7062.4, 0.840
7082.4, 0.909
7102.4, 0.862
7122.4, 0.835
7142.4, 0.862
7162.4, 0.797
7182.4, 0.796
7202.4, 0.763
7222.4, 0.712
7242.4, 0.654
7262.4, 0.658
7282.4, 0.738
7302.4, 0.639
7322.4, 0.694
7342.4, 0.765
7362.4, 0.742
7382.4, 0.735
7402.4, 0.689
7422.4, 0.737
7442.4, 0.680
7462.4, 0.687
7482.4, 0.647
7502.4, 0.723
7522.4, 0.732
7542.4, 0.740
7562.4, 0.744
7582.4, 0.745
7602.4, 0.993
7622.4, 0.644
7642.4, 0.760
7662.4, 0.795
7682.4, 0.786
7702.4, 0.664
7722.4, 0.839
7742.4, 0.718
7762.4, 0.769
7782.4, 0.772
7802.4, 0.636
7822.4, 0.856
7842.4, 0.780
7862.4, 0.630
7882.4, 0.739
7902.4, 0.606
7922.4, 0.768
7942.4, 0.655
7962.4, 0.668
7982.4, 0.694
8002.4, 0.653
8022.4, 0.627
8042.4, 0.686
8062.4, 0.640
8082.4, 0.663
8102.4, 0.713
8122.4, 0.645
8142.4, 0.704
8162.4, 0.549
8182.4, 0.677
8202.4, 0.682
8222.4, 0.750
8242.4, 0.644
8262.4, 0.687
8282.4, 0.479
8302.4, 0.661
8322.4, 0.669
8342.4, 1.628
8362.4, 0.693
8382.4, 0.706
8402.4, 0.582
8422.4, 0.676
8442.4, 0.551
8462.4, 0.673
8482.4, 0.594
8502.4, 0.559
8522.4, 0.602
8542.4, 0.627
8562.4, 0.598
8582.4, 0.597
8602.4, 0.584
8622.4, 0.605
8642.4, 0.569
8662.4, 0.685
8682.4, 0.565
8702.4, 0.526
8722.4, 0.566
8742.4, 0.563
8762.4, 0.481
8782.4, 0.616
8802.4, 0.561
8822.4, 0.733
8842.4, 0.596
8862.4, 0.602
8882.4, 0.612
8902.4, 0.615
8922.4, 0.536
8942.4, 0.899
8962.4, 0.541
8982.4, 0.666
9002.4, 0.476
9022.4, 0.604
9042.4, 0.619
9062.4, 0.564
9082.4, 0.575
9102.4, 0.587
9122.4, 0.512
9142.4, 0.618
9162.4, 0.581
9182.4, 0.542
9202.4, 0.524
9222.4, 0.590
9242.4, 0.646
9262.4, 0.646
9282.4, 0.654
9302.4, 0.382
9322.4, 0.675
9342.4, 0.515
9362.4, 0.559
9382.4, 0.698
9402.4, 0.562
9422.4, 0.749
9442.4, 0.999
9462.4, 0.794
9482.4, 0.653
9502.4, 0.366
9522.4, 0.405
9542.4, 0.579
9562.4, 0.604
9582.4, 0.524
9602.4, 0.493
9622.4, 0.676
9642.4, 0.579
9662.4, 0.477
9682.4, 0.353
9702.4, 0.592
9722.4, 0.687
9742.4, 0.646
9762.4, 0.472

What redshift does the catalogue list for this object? 1.397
